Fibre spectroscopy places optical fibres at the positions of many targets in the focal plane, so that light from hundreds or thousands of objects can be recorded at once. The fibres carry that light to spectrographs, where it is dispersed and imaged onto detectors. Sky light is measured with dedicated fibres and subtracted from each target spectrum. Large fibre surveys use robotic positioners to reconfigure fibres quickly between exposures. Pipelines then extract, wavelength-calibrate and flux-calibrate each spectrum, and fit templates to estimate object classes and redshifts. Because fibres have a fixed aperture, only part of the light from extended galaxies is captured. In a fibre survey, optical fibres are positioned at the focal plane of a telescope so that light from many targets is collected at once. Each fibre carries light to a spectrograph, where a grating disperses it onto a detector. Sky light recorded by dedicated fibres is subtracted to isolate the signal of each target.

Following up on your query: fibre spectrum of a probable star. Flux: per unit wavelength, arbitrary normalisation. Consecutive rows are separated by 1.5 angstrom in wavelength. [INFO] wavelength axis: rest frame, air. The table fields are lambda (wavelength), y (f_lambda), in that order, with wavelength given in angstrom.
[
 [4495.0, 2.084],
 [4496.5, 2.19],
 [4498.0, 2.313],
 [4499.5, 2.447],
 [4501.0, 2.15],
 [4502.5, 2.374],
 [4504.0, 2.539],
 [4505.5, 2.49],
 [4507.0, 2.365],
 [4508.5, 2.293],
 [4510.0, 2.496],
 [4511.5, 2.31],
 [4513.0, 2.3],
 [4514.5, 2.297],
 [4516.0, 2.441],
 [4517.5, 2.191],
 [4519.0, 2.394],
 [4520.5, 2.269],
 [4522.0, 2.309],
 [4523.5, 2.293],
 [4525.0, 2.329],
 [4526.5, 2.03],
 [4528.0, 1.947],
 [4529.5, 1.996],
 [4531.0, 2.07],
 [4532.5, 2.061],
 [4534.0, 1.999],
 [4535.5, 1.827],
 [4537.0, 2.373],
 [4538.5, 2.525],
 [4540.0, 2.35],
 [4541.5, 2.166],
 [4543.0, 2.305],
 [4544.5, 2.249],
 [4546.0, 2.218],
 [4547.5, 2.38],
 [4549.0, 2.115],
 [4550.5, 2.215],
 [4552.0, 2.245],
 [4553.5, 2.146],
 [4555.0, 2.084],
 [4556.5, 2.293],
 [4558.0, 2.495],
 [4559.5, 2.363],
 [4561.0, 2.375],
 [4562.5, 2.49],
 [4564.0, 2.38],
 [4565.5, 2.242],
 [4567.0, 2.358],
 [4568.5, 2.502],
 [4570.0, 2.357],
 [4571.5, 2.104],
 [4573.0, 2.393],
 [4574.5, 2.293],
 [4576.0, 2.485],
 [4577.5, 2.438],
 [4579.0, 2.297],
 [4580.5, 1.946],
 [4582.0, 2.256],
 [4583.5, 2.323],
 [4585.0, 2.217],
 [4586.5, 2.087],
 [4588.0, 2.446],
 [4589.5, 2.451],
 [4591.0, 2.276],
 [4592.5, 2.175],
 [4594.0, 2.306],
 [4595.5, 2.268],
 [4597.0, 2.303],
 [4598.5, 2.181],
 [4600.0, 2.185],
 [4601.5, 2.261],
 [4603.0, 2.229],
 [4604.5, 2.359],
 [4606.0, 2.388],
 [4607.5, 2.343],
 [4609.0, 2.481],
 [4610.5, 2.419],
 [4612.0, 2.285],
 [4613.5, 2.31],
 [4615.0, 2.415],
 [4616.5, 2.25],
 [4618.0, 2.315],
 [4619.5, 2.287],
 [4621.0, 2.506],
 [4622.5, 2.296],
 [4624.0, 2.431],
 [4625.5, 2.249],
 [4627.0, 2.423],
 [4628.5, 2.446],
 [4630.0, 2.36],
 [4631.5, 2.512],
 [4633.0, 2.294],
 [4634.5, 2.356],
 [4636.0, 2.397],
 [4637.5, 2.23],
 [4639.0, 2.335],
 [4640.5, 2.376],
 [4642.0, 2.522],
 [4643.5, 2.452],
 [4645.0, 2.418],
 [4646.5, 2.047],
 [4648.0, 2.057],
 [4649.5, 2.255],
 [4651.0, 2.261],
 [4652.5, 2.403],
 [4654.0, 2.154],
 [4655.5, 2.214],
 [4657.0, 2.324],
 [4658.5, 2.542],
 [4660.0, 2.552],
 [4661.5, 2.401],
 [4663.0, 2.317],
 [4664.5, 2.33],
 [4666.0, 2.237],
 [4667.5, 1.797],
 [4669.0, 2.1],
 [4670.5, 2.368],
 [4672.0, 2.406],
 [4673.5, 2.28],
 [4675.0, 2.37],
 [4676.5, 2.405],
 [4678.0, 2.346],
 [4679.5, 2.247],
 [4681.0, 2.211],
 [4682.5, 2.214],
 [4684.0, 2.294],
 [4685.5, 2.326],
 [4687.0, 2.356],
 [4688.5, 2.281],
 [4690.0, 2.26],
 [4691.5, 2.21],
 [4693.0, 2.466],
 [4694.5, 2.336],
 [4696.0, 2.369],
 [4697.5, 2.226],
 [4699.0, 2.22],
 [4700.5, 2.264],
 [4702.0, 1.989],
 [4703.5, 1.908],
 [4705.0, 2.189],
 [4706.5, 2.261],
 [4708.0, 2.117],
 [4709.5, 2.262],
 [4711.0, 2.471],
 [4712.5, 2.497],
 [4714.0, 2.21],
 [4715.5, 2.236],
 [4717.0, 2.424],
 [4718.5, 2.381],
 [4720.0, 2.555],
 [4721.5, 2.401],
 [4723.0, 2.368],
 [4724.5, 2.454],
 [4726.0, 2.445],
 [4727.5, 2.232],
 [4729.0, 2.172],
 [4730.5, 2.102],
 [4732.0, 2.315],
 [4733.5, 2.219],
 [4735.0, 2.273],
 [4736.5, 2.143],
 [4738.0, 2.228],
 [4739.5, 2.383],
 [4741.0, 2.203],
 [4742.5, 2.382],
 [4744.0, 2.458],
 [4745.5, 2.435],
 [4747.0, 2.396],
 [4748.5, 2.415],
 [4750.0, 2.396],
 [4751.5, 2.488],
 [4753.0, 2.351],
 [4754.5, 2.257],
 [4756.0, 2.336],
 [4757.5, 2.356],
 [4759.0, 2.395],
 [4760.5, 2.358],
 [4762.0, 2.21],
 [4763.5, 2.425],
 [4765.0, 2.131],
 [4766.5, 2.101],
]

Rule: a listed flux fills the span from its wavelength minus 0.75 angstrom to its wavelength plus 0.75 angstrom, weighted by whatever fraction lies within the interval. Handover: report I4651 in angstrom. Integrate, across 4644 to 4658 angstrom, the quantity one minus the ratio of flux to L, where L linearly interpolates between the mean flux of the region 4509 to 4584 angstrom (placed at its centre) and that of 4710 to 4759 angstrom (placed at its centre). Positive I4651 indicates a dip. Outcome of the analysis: 0.4 angstrom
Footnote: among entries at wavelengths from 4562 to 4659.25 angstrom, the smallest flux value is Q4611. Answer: 1.946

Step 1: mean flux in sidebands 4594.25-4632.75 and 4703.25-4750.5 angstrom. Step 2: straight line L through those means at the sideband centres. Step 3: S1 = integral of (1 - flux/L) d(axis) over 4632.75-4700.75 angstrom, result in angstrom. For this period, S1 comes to 0.77 angstrom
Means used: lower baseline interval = 2.34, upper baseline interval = 2.31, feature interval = 2.3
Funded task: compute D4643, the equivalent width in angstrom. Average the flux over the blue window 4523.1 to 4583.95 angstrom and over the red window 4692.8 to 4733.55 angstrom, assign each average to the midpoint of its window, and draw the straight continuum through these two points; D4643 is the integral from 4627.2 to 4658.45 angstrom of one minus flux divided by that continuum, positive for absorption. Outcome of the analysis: -0.77 angstrom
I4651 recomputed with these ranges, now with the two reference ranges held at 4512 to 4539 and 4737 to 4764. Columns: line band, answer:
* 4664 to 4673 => 0.37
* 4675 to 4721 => 0.68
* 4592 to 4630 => -1.11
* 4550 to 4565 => -0.58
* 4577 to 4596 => -0.19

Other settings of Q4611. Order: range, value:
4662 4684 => 1.797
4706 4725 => 2.117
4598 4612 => 2.181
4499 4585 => 1.827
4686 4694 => 2.21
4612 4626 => 2.249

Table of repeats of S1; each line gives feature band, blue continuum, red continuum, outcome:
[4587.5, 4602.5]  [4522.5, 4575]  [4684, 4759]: -0.1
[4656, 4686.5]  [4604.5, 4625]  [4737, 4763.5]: 0.7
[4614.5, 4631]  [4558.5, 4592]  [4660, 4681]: -0.4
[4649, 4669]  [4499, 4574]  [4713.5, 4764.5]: 0.2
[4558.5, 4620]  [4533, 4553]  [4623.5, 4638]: -0.3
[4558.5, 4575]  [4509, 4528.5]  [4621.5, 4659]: -0.4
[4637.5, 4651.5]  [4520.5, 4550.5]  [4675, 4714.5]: -0.3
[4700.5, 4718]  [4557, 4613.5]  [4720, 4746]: 0.6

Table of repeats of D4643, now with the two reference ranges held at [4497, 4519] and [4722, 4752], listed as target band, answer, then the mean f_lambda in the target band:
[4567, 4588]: 0.5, 2.29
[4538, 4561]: 0.7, 2.28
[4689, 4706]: 0.8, 2.22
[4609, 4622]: -0.1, 2.36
